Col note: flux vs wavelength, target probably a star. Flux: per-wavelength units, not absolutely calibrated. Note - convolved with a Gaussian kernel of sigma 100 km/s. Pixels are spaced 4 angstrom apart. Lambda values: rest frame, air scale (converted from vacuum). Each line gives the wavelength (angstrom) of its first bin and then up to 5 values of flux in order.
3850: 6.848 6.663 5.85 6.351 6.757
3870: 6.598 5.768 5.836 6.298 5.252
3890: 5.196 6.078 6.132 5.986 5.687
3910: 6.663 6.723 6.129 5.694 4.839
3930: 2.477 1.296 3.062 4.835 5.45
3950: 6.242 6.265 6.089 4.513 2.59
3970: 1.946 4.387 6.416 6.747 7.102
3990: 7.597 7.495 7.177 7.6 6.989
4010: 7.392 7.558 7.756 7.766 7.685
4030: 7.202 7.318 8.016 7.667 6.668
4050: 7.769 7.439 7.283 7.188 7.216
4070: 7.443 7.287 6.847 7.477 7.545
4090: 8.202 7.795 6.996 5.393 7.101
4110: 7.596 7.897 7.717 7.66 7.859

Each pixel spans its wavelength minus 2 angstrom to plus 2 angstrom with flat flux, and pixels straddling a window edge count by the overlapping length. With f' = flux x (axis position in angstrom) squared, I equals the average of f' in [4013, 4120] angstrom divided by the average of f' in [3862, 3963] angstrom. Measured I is 1.47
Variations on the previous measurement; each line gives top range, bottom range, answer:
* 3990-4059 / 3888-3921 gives 1.31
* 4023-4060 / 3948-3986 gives 1.51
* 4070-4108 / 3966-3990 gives 1.44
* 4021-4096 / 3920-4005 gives 1.49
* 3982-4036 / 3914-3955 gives 1.64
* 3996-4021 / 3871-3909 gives 1.35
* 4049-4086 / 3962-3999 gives 1.36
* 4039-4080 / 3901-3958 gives 1.52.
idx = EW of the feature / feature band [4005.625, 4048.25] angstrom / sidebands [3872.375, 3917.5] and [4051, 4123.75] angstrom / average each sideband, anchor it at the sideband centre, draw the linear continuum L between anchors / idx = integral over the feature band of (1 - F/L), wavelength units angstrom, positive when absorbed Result -3.5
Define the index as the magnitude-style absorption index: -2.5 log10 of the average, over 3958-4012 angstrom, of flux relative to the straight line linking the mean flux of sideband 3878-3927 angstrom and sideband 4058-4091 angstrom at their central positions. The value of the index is 0.11 mag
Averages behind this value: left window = 5.91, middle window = 6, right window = 7.37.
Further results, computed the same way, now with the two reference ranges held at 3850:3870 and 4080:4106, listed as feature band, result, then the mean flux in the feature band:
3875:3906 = 0.13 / 5.81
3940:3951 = 0.23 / 5.44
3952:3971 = 0.47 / 4.4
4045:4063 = -0.03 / 7.31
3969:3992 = 0.17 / 5.86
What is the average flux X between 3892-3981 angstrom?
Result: 5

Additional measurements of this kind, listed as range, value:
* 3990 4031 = 7.47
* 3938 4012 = 5.86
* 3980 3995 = 7.22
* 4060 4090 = 7.35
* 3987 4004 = 7.45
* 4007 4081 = 7.41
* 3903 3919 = 6.29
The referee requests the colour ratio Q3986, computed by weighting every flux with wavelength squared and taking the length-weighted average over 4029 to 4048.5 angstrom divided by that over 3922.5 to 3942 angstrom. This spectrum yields 2.34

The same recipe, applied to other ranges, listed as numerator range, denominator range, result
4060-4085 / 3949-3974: 1.70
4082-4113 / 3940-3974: 1.65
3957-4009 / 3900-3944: 1.26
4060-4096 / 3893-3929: 1.37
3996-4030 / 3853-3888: 1.31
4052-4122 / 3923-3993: 1.60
